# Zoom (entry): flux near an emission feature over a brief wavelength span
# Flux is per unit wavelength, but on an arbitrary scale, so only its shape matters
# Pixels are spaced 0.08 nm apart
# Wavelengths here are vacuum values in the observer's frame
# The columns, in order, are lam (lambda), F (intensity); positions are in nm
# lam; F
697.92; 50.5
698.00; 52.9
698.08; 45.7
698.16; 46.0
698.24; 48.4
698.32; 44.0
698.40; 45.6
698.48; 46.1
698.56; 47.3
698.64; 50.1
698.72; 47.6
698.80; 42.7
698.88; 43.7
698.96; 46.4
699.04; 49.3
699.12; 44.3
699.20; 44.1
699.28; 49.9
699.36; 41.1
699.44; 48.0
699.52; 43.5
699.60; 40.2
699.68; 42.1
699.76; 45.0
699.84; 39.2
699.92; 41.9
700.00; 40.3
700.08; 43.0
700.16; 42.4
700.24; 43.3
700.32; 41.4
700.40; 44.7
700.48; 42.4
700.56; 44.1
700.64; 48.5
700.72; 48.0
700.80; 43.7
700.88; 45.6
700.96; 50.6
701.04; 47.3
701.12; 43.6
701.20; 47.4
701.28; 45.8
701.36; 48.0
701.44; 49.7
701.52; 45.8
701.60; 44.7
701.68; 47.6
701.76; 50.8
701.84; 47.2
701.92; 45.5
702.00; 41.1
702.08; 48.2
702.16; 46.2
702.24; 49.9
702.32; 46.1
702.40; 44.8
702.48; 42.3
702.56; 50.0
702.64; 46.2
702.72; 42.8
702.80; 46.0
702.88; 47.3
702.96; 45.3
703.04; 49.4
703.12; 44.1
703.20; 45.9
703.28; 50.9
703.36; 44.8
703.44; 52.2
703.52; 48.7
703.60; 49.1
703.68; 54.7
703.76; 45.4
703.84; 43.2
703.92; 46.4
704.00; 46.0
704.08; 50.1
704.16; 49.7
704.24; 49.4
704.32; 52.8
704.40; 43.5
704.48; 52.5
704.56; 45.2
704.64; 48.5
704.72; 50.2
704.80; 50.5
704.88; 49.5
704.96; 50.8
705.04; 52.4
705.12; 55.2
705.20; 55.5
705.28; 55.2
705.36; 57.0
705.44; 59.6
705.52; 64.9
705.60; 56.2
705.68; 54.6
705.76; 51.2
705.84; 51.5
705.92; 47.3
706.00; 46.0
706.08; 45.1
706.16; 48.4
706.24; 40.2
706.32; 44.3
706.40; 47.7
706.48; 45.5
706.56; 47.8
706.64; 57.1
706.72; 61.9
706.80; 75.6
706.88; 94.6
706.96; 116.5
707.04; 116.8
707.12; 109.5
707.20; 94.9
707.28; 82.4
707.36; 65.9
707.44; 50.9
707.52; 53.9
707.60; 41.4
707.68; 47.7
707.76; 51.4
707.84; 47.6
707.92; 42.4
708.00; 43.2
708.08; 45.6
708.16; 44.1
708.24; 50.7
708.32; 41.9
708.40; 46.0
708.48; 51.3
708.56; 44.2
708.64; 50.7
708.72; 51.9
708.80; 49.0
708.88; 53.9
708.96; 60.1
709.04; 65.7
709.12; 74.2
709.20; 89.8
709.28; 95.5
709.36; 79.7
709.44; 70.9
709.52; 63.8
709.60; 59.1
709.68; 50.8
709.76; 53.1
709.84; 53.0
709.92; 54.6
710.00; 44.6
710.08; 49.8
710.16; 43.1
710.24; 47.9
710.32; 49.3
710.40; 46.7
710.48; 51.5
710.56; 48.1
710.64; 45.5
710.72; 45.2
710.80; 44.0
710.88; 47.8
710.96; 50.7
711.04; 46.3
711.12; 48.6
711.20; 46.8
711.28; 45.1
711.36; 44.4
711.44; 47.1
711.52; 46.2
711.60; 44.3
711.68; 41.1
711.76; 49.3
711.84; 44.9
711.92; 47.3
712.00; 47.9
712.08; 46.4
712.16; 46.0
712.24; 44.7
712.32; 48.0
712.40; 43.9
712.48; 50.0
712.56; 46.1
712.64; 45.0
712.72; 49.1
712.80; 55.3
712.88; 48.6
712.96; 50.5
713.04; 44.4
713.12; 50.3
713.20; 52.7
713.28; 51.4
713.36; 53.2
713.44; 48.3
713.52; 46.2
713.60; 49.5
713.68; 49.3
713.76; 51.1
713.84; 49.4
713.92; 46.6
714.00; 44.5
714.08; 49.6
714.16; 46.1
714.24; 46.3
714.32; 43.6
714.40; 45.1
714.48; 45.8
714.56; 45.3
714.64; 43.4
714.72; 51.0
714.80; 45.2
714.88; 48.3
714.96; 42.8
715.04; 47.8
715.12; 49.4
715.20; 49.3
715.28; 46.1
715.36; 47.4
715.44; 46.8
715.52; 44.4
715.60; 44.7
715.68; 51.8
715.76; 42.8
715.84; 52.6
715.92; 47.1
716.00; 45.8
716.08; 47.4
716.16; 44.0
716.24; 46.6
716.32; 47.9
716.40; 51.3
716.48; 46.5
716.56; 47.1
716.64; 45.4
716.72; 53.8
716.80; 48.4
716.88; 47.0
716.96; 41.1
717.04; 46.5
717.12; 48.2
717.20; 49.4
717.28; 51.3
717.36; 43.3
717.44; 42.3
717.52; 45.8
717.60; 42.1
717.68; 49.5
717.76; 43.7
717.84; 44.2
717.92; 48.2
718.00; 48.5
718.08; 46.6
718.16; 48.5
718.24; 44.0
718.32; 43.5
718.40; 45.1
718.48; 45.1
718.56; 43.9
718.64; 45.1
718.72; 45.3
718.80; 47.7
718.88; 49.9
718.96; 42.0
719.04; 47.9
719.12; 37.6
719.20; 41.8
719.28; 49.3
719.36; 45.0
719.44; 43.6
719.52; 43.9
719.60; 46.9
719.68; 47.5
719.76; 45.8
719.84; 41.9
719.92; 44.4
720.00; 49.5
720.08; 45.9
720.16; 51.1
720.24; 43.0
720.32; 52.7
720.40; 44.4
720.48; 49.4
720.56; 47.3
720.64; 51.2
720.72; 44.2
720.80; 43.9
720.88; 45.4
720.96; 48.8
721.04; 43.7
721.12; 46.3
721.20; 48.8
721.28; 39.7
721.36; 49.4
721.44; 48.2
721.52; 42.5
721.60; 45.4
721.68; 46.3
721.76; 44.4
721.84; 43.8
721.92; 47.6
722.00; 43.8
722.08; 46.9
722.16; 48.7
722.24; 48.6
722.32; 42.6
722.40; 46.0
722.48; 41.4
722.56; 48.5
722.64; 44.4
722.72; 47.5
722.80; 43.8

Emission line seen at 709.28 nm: [N II] 6583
